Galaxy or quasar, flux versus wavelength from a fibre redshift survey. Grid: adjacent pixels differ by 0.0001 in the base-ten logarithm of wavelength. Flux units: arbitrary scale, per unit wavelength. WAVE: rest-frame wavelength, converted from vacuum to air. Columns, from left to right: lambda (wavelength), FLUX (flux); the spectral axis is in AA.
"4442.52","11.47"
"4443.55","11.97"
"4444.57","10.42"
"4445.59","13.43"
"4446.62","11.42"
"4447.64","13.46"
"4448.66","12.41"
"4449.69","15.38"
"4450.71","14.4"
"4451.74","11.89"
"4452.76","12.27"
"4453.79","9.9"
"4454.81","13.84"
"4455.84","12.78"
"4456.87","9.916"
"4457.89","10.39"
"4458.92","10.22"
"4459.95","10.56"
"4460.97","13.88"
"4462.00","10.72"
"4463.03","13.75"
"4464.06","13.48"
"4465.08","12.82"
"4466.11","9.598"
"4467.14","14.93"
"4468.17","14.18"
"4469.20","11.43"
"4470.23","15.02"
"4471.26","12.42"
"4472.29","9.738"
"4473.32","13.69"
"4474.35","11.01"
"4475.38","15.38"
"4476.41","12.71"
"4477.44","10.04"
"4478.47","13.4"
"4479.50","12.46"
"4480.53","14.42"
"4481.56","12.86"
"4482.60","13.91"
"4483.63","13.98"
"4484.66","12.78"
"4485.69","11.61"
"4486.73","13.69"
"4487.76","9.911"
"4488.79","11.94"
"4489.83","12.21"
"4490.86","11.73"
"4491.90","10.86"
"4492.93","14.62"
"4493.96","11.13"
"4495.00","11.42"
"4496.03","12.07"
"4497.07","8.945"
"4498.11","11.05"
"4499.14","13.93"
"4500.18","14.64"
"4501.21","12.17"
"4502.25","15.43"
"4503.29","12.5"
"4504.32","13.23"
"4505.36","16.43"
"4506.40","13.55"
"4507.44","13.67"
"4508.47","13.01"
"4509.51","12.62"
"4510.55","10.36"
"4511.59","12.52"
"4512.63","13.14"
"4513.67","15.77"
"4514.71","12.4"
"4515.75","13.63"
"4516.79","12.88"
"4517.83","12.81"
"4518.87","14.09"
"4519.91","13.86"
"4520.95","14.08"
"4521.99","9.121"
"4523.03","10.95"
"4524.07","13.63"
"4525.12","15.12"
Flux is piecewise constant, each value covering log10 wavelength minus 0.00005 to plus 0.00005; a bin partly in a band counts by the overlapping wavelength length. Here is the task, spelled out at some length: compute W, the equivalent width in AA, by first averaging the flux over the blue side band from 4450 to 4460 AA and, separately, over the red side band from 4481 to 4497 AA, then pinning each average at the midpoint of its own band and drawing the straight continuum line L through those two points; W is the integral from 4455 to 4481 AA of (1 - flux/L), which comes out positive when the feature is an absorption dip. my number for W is -1.0 AA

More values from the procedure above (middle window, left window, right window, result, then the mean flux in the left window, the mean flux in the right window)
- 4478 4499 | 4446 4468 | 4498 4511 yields 1.18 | 12.3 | 13.4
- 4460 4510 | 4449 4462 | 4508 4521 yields -0.46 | 12.1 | 13.1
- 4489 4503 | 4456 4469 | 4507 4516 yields 0.41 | 12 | 13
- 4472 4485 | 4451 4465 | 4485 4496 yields -1.02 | 11.9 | 11.9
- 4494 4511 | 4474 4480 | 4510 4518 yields 0.05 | 12.5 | 12.9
